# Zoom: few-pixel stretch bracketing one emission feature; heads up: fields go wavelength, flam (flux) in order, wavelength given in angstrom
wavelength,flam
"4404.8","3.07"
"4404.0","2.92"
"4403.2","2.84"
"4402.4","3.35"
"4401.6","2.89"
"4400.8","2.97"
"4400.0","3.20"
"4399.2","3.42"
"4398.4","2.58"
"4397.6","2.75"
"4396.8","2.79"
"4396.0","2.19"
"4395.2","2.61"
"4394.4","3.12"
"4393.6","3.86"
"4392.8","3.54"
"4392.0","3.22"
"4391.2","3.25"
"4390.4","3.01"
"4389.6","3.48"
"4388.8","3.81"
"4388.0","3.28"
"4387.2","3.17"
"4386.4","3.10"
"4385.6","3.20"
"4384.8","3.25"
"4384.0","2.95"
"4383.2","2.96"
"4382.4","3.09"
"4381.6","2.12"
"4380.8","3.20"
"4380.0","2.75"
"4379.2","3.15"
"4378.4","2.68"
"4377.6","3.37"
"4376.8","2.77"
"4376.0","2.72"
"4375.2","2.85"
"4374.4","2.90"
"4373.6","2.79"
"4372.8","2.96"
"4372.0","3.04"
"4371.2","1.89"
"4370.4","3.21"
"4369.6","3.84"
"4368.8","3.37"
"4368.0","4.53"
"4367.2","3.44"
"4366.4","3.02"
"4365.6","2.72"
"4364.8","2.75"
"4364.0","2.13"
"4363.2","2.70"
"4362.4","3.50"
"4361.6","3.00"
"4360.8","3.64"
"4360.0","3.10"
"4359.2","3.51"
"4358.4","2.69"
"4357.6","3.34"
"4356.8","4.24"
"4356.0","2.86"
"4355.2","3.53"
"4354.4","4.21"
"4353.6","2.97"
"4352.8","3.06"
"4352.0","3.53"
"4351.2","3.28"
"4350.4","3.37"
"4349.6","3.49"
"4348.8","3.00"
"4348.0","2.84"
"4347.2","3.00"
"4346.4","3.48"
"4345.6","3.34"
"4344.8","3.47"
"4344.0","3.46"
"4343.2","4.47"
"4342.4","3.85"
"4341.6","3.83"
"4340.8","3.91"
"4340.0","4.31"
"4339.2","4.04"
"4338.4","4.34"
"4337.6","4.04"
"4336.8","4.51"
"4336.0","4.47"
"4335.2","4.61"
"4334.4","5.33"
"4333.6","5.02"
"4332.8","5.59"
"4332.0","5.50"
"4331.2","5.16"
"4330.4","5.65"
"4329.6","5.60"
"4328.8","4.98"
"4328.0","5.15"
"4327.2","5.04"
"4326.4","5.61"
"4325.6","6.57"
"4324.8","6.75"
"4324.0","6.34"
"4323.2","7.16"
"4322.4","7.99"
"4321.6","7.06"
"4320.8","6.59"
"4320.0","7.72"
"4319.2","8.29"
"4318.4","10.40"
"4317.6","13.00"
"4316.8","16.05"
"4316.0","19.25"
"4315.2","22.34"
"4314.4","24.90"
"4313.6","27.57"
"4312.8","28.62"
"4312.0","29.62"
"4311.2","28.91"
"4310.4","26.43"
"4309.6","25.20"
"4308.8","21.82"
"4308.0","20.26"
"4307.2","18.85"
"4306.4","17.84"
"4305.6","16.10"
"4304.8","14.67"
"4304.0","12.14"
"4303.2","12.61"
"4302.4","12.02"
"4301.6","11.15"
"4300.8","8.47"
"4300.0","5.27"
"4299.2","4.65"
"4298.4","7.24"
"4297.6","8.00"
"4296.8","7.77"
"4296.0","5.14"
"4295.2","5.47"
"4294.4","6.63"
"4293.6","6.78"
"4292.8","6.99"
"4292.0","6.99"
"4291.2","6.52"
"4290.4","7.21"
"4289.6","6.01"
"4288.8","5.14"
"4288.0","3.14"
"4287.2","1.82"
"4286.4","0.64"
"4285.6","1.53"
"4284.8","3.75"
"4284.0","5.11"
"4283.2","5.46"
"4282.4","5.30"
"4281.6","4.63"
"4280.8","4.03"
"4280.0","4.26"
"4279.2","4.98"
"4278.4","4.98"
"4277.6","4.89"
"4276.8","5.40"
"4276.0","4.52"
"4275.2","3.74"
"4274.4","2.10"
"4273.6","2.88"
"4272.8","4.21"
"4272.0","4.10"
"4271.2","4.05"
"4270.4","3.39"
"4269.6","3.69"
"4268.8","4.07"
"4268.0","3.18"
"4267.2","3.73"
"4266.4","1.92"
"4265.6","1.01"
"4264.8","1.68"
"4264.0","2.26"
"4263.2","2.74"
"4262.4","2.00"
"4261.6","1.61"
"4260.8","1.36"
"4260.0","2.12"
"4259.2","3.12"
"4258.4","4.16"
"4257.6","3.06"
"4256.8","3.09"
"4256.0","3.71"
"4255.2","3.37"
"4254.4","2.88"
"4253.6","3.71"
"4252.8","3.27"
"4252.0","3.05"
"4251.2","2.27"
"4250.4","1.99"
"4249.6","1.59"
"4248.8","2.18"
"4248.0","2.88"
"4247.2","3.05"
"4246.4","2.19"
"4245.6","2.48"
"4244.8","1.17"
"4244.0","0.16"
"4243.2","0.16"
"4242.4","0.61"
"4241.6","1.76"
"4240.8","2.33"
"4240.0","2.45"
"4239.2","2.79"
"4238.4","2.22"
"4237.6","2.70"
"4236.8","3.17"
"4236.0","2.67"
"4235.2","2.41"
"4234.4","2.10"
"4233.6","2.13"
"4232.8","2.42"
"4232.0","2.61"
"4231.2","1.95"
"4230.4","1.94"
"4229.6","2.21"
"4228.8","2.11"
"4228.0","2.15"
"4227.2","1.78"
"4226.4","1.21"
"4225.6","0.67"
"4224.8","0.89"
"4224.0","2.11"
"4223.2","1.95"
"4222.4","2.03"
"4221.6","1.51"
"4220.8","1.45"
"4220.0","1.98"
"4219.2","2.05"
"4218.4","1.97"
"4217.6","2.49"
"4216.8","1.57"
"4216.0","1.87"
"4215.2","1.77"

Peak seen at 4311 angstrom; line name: Ly-alpha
